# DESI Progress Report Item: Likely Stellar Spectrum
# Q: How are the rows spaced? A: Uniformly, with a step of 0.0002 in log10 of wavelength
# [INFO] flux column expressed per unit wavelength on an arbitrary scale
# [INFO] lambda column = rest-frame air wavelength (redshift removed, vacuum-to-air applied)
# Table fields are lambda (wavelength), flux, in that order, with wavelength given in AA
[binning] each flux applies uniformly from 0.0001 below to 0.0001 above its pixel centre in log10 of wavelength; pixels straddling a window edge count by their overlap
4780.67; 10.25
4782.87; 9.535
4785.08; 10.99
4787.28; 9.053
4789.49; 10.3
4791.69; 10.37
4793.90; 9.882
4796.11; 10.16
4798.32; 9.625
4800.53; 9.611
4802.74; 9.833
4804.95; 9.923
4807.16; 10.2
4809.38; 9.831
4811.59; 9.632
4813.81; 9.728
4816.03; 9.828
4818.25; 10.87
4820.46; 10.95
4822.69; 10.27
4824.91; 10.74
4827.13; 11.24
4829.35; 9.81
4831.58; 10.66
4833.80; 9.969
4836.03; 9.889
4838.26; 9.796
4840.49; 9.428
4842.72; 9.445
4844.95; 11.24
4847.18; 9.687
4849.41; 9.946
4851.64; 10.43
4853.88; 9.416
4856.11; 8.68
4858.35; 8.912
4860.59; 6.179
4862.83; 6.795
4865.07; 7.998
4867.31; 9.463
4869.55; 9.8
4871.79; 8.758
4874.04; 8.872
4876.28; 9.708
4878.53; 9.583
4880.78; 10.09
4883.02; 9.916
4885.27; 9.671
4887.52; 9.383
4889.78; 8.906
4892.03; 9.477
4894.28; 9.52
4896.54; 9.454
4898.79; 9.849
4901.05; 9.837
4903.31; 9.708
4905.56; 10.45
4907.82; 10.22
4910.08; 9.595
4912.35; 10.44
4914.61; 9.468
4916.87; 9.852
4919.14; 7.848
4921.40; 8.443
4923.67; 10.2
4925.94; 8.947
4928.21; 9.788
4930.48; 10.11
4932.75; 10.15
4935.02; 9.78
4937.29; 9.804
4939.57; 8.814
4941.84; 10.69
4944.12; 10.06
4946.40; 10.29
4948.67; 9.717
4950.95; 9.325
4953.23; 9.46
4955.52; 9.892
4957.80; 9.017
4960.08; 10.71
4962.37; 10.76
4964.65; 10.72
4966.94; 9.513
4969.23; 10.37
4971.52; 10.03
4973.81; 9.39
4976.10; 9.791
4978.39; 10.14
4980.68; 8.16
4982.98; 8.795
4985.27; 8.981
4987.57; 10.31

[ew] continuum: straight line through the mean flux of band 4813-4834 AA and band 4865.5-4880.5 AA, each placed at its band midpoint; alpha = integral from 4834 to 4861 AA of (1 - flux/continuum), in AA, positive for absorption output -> 1.1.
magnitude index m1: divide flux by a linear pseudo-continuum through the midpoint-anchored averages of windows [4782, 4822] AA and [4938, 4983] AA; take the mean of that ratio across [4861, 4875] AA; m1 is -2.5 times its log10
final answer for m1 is 0.171 mag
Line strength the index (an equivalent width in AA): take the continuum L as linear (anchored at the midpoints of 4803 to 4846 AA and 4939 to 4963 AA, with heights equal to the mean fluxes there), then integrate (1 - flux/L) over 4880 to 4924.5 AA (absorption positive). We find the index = 1.7 AA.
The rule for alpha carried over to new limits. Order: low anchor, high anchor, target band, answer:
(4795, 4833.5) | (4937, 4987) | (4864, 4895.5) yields 1.9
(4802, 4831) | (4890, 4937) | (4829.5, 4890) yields 3.7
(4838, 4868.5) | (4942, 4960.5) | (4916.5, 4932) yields 0.5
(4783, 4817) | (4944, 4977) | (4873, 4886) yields 0.4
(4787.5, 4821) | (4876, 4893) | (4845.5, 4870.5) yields 2.1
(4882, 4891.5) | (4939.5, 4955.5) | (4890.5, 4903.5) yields -0.1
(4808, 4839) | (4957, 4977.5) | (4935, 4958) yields 0.8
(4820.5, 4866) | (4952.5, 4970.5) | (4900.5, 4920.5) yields 0.3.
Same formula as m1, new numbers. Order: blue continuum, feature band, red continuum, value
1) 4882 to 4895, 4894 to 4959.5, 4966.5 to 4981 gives -0.012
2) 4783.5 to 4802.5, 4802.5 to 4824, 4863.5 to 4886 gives -0.033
